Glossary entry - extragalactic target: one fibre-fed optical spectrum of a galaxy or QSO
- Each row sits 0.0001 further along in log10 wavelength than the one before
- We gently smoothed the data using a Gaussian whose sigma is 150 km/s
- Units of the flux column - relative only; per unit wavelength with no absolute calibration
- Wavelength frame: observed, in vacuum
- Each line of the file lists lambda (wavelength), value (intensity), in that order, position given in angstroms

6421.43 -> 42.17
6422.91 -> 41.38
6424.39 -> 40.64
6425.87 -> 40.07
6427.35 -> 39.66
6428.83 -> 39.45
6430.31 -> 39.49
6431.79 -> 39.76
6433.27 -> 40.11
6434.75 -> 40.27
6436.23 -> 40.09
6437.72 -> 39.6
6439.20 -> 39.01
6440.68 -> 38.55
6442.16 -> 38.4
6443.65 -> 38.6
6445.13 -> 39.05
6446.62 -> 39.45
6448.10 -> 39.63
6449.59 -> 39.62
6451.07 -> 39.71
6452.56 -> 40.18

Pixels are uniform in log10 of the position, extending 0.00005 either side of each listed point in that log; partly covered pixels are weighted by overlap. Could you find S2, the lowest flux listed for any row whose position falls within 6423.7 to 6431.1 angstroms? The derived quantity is 39.45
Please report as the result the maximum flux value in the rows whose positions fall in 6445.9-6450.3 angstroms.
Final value 39.63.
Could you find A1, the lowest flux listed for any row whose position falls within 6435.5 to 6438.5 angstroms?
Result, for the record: 39.6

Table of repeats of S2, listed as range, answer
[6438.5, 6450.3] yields 38.4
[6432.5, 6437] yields 40.09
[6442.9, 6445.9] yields 38.6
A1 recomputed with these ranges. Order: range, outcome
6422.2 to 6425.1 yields 40.64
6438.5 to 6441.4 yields 38.55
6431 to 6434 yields 39.76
